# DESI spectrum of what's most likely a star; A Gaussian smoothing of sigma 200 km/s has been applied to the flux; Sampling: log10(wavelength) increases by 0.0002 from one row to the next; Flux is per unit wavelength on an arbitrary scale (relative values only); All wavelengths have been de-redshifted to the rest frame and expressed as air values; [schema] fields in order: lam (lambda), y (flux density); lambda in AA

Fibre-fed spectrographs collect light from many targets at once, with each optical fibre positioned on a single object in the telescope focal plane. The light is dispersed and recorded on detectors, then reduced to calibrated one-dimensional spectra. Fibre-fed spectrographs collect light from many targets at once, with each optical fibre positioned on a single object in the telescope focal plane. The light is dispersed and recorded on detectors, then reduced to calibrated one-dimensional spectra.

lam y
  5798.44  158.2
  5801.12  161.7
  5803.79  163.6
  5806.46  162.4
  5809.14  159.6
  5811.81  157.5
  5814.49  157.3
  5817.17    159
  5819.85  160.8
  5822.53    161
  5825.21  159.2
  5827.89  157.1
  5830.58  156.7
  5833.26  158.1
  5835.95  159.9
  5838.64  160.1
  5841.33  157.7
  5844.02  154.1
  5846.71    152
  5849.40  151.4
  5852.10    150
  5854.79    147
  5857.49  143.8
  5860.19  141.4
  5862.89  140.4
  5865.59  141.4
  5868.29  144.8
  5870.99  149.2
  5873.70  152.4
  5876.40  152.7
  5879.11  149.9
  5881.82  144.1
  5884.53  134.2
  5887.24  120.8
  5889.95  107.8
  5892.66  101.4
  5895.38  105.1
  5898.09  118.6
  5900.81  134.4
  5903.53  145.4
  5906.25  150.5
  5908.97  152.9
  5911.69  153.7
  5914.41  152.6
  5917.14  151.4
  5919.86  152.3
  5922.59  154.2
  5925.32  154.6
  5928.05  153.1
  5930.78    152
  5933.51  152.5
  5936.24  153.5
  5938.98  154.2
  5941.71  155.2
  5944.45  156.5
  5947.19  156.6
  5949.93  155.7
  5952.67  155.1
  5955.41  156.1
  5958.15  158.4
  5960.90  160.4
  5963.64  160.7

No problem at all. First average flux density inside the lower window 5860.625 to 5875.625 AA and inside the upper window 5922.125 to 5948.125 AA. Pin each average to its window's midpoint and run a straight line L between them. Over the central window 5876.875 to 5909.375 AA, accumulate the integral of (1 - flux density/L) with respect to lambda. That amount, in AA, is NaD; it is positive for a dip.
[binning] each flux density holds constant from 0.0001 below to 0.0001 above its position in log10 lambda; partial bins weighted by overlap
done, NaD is 4.04 AA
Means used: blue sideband 146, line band 130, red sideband 154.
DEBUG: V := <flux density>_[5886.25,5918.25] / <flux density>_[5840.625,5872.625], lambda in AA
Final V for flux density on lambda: 0.90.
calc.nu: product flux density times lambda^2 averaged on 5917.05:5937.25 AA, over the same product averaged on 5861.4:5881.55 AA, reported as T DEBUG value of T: 1.1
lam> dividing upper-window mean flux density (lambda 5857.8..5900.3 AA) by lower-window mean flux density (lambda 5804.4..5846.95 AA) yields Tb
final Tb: 0.8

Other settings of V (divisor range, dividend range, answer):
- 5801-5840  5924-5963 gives 0.97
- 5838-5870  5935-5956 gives 1.05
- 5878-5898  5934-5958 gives 1.27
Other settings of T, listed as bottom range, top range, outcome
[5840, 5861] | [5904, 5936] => 1.04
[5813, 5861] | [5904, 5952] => 1.02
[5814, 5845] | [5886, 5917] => 0.85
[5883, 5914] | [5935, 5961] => 1.22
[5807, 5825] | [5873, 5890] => 0.89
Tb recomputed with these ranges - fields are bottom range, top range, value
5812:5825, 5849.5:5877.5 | 0.92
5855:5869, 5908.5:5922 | 1.07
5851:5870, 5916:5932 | 1.06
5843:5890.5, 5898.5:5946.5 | 1.05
